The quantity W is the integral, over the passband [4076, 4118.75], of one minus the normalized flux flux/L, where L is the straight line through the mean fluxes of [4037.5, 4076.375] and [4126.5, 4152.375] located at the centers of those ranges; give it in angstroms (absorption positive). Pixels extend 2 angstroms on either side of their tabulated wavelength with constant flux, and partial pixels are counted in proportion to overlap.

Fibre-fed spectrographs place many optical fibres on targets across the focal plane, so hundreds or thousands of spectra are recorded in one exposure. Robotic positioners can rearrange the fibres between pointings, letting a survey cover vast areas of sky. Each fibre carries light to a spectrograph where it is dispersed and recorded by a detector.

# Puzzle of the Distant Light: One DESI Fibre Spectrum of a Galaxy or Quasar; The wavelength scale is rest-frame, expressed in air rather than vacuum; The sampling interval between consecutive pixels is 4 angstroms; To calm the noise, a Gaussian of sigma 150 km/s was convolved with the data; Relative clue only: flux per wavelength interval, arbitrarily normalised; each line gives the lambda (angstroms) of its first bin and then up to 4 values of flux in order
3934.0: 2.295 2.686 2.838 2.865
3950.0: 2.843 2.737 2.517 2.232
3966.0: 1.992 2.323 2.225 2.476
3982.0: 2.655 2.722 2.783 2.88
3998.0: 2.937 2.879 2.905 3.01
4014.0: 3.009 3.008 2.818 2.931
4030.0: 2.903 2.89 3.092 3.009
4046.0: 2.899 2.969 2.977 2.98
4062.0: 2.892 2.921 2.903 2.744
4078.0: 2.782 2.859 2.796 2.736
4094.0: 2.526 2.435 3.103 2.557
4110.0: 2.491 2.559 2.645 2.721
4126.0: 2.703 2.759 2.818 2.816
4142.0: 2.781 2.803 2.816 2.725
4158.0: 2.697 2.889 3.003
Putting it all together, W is 2.7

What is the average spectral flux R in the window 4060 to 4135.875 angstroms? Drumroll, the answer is 2.73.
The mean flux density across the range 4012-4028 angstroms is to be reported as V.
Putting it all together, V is 2.94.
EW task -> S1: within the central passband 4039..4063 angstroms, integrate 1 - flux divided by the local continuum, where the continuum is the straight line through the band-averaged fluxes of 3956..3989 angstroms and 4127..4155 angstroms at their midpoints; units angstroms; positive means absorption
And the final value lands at -3.5 angstroms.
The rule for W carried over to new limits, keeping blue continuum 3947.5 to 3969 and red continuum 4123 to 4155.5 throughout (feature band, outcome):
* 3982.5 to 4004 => -2.6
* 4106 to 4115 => 0.7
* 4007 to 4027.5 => -3.1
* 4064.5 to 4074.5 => -0.8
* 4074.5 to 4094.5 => -0.5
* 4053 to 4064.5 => -1.3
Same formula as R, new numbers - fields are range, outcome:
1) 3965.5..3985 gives 2.38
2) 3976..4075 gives 2.89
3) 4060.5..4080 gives 2.85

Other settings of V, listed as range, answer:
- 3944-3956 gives 2.81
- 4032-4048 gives 2.97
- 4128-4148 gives 2.8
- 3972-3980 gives 2.35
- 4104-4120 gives 2.56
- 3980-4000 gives 2.8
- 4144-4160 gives 2.76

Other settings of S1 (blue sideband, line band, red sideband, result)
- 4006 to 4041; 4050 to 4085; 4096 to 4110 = -1.09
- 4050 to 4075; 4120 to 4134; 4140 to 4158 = 0.34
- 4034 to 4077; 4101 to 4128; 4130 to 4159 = 1.57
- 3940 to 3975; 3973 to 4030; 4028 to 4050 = -1.21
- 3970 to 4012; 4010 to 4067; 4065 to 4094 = -3.88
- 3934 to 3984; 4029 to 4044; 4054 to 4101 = -1.54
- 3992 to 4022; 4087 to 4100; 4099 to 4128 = 0.67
